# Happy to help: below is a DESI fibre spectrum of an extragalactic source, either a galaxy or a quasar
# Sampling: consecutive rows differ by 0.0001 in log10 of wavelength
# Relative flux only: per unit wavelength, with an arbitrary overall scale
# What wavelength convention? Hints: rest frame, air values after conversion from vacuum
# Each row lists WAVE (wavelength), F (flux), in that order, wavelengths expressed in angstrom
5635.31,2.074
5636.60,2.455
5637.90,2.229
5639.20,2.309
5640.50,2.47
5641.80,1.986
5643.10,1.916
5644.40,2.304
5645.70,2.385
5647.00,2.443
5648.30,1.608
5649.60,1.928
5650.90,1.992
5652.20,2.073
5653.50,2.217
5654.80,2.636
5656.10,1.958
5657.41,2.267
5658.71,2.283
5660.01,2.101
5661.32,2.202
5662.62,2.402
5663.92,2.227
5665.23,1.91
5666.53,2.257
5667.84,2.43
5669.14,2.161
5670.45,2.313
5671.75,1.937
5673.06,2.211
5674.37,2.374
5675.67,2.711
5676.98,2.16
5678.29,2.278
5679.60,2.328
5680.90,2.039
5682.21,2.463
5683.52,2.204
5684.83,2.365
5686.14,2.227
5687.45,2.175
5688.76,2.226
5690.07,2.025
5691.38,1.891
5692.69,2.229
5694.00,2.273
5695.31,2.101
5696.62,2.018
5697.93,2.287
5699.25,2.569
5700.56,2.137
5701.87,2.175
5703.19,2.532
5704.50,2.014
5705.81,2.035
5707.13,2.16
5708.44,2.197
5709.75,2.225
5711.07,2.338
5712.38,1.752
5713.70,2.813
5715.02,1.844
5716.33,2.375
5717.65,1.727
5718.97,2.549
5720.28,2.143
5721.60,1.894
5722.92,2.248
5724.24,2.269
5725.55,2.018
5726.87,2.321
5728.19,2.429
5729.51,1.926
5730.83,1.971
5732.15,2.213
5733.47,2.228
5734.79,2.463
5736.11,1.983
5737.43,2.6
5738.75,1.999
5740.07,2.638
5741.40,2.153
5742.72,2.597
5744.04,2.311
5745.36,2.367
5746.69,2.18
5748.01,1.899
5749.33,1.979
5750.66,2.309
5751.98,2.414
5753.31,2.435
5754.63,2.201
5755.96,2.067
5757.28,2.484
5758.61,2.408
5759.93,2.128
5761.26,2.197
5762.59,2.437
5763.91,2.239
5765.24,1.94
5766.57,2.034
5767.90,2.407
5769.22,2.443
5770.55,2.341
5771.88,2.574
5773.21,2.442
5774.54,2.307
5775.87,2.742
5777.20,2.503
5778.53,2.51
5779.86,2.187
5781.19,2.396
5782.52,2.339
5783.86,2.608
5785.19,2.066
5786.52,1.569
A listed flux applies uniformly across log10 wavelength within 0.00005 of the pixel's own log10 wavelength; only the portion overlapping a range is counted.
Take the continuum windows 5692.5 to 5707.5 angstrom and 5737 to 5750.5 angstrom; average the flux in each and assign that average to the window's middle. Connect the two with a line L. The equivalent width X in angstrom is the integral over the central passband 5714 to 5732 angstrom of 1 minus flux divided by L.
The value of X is 0.7 angstrom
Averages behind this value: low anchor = 2.21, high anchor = 2.27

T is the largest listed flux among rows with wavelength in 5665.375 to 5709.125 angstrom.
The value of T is 2.711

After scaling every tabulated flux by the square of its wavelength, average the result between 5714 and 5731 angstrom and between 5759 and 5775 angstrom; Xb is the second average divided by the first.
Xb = 1.1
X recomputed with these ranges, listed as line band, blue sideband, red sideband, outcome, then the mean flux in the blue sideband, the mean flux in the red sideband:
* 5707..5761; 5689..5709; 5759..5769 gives -0.69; 2.18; 2.22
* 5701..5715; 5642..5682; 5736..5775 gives 0.24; 2.2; 2.29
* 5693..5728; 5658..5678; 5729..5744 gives 0.89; 2.25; 2.26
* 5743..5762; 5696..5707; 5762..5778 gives 0.66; 2.22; 2.37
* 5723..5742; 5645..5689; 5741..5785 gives 0.48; 2.22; 2.32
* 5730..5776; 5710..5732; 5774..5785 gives 0.57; 2.17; 2.43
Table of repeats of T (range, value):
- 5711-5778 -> 2.813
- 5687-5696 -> 2.273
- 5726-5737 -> 2.463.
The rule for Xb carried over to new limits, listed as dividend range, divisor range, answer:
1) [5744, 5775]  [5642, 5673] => 1.08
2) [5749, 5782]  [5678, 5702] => 1.08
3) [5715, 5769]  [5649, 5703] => 1.03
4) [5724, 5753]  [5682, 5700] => 1.03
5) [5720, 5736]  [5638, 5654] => 1.05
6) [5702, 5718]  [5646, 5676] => 1.01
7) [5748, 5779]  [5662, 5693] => 1.07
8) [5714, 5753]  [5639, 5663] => 1.05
